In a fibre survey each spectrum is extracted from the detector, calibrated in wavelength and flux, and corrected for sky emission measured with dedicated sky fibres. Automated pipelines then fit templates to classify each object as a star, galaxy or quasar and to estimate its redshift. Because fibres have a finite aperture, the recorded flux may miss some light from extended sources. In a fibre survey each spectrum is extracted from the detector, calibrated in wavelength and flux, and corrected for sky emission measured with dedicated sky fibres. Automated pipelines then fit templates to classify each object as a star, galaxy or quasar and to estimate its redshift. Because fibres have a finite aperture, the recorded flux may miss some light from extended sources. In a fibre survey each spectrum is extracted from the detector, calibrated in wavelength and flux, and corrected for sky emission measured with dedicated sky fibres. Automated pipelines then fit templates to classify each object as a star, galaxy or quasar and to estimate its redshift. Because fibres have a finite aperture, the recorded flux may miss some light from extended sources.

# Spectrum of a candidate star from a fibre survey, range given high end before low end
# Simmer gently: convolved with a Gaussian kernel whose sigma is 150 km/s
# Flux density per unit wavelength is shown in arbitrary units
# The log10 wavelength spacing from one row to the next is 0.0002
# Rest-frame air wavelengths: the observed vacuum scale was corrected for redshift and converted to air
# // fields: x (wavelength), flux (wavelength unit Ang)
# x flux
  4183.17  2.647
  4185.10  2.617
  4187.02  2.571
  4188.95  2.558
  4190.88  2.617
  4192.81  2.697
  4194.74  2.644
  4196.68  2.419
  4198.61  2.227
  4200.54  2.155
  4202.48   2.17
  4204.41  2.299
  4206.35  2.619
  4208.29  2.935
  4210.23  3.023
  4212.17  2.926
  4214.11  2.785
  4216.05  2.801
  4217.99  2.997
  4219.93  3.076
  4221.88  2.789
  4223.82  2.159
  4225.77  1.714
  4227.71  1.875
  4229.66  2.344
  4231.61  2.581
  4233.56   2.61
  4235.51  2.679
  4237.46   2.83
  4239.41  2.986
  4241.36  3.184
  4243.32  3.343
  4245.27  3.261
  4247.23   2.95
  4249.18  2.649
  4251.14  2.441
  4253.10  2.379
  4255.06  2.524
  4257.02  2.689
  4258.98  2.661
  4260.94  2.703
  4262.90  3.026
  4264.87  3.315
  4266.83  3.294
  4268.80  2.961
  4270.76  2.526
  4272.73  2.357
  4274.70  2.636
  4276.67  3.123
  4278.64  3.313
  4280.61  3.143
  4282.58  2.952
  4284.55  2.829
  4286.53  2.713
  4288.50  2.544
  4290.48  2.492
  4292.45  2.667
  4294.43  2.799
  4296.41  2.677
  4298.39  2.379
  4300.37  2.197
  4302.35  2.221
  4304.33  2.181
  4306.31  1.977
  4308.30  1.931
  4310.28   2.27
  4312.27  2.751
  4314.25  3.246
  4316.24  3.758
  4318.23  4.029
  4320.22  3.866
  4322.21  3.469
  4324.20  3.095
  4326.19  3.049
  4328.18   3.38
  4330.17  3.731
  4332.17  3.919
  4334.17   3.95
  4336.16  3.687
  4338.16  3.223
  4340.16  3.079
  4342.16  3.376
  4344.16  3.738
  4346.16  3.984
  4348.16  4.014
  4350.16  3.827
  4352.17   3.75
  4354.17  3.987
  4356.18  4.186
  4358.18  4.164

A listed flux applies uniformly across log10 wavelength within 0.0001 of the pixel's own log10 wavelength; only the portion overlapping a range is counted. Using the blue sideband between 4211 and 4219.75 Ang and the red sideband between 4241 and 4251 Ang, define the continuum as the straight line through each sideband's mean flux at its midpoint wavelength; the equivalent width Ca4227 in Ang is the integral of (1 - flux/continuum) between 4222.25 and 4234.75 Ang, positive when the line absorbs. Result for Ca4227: 2.97 Ang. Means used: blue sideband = 2.9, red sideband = 3.02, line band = 2.25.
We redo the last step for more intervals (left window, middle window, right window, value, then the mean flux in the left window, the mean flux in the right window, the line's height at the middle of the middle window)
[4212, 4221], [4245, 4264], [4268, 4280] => 1.0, 2.91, 2.83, 2.86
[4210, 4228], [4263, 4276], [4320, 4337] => 0.8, 2.63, 3.56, 3.06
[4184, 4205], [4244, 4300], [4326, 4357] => 5.7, 2.46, 3.69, 3.11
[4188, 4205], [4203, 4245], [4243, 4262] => -1.9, 2.42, 2.74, 2.58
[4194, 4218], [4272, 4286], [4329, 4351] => 1.2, 2.6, 3.68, 3.19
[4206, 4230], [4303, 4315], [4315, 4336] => 3.8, 2.63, 3.62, 3.47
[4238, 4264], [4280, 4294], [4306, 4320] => 0.7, 2.83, 2.95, 2.9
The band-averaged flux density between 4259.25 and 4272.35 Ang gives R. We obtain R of 2.93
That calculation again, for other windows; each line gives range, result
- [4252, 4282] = 2.84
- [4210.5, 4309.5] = 2.68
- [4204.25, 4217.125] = 2.8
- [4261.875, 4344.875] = 3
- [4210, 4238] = 2.6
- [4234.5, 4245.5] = 3.03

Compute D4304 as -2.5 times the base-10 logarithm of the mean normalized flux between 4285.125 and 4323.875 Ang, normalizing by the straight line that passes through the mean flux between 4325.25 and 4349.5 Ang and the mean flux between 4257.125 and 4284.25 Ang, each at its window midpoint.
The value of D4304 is 0.187 mag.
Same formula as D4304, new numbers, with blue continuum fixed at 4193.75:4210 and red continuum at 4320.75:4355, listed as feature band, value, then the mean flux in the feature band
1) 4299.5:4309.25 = 0.498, 2.1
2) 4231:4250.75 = -0.042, 2.9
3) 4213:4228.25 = 0.027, 2.55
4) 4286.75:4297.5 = 0.216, 2.64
